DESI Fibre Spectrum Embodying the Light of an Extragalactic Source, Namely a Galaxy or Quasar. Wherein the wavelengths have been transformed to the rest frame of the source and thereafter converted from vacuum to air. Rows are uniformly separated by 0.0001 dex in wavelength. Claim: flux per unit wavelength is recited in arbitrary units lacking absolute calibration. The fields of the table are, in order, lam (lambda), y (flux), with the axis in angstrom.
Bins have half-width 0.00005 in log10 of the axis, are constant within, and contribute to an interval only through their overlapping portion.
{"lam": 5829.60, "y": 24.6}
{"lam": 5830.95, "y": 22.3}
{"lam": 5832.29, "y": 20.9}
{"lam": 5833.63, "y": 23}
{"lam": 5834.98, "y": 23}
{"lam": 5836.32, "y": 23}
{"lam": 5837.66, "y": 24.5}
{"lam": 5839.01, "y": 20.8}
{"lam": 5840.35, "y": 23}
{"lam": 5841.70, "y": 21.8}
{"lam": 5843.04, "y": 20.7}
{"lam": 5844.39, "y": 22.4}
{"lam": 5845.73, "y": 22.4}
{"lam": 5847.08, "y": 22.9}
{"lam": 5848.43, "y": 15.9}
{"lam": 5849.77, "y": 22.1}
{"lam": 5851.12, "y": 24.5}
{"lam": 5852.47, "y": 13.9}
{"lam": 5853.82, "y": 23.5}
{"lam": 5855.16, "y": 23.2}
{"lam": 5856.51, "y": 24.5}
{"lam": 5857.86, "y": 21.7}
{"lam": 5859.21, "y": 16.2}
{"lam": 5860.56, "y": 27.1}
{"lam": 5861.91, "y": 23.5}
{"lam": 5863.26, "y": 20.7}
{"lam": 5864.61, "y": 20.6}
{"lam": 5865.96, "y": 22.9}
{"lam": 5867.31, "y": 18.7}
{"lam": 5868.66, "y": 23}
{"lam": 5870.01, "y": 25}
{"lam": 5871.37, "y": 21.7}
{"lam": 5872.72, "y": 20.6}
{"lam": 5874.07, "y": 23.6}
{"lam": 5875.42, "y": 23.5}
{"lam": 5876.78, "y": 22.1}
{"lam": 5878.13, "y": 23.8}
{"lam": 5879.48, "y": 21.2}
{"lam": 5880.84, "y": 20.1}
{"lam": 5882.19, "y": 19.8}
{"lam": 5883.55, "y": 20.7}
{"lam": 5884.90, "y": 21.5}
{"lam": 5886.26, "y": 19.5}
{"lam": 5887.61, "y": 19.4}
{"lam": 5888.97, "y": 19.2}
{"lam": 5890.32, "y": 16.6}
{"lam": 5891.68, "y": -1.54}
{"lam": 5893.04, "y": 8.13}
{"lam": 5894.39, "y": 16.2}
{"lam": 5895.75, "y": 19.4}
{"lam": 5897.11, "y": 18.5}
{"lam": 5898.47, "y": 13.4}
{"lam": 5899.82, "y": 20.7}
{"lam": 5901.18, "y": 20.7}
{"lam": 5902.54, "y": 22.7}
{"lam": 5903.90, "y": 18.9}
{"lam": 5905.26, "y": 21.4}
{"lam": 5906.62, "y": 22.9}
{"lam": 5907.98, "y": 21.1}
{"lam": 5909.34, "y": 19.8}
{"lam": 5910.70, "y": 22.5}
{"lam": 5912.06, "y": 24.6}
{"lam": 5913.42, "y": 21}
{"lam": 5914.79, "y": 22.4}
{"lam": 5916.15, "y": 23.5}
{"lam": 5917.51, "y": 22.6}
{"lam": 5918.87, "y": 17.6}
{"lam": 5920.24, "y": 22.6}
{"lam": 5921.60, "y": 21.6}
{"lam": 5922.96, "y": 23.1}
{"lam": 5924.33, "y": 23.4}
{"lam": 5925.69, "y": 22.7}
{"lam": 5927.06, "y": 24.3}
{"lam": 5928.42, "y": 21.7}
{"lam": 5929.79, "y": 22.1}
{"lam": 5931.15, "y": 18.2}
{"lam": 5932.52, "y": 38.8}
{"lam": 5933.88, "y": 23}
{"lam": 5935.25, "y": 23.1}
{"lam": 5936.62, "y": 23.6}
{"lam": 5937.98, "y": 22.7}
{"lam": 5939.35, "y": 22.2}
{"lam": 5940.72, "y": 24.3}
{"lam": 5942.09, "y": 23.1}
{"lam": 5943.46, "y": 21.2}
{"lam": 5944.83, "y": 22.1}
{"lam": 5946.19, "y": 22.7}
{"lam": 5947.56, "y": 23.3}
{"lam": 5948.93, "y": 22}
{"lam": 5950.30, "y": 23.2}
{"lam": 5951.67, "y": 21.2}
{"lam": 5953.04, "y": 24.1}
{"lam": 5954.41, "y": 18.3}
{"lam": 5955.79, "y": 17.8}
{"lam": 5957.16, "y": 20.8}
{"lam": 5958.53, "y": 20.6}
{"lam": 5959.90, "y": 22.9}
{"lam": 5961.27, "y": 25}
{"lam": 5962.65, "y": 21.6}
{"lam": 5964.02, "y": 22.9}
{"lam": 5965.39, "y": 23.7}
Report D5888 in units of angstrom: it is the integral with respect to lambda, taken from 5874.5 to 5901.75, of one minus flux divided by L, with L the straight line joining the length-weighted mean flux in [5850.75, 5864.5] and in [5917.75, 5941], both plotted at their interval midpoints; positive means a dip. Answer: 5.1 angstrom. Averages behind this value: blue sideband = 21.8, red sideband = 23.2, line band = 18.2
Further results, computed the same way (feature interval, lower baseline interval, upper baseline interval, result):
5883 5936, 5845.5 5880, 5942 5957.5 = 3.1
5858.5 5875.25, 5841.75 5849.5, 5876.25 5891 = -1.1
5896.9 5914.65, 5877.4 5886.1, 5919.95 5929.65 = 1.0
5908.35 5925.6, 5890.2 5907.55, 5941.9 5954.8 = -3.0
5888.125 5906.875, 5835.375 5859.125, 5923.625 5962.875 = 4.6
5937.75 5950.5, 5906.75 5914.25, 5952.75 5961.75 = -0.8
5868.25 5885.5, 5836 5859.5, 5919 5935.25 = 0.2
